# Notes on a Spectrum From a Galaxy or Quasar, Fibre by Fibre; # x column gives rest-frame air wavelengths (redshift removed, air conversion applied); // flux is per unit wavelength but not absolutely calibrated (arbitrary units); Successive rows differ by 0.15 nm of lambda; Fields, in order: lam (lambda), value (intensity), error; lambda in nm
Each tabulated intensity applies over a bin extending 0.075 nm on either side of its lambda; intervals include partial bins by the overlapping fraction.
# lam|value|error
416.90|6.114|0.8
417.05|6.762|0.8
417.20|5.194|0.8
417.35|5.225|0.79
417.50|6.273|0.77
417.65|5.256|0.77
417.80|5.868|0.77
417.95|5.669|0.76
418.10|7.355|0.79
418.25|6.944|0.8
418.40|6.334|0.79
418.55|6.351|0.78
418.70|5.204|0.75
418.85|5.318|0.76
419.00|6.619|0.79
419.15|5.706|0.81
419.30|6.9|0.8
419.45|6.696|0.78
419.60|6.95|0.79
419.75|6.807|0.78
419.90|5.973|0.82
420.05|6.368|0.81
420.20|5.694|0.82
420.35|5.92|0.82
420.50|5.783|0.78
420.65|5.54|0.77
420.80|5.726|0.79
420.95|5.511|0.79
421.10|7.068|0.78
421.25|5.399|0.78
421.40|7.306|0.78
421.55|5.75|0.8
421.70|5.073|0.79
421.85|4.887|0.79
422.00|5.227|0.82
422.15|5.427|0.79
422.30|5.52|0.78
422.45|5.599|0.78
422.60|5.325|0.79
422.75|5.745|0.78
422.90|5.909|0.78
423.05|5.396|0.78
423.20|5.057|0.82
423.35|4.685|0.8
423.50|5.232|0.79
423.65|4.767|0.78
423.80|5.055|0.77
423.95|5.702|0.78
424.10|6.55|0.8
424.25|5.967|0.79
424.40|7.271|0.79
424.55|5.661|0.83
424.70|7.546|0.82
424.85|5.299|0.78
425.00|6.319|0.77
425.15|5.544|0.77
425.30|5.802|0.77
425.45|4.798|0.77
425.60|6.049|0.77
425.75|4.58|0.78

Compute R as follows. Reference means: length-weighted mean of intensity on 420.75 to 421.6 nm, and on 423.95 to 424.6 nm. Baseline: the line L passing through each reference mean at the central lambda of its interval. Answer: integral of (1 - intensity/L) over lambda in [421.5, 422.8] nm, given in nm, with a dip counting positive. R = 0.17 nm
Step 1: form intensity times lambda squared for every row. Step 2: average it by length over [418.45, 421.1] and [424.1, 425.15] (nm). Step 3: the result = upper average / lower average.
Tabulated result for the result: 1.06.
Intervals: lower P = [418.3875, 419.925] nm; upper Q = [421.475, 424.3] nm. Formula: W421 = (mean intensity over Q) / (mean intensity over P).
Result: 0.86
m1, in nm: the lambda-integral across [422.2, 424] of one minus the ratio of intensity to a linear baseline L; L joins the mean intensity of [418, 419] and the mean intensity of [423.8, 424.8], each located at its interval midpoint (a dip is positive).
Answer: 0.28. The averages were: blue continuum 6.26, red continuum 6.32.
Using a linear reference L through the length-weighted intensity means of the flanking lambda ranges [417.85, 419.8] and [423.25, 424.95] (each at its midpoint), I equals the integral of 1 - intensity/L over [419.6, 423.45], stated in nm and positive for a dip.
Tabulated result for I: 0.22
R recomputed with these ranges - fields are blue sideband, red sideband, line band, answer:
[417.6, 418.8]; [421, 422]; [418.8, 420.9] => -0.055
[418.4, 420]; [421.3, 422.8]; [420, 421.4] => -0.014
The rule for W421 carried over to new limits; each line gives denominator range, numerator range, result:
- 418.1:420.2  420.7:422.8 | 0.90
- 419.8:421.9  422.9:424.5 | 0.95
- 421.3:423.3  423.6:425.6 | 1.06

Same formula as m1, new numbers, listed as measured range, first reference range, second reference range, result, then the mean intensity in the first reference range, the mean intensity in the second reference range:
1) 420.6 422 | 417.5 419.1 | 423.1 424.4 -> 0.00 nm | 6.09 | 5.49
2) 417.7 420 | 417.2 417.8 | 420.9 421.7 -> -0.21 nm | 5.57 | 6.12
